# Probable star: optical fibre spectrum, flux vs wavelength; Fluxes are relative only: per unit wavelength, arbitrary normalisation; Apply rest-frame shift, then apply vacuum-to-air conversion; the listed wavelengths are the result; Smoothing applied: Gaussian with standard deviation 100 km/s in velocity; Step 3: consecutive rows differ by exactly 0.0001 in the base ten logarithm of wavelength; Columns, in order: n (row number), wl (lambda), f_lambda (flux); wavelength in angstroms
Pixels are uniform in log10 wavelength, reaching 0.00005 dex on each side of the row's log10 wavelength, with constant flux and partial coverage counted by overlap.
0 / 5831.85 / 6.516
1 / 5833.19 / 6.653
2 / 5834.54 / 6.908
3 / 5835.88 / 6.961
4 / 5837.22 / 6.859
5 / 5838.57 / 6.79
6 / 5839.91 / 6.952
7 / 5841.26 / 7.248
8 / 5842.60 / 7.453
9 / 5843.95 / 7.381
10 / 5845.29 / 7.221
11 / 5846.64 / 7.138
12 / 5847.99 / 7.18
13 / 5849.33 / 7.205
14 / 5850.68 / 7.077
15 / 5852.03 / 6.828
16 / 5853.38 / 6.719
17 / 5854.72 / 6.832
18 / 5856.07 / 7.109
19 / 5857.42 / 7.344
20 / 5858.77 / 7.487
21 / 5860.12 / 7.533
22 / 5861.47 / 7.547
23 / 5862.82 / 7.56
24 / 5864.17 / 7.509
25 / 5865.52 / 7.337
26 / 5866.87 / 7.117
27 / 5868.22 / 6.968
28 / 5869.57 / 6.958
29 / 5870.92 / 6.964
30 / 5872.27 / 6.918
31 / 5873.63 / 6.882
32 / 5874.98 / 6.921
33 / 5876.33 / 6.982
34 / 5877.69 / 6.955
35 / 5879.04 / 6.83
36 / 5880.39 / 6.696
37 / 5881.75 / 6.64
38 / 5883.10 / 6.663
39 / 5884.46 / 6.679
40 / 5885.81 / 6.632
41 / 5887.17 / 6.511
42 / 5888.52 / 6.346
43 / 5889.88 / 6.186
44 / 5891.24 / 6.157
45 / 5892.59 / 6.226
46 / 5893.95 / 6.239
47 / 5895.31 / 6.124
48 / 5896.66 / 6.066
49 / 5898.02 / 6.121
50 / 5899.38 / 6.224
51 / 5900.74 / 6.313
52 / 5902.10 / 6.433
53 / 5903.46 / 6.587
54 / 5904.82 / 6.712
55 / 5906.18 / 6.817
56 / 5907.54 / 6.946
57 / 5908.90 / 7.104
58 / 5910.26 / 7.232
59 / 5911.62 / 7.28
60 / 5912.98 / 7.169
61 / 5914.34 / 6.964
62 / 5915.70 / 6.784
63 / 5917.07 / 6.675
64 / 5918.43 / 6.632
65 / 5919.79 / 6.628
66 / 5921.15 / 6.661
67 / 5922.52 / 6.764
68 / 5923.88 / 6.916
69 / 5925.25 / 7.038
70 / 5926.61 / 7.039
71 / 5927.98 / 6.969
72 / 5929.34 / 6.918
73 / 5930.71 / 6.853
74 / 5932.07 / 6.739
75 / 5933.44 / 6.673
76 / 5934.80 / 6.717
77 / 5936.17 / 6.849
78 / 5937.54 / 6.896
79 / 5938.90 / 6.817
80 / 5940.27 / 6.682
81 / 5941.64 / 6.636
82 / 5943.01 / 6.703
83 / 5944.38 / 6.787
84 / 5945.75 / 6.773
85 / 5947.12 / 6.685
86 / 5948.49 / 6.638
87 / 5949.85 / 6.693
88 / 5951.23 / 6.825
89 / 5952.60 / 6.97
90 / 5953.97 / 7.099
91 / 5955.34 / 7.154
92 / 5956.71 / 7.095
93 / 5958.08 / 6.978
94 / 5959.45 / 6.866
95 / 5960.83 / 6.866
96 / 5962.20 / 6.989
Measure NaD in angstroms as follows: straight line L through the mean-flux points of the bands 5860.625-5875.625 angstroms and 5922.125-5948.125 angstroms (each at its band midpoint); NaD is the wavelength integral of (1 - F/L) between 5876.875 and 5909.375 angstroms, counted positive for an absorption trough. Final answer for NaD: 2.4 angstroms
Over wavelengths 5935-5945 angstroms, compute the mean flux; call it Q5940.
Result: 6.76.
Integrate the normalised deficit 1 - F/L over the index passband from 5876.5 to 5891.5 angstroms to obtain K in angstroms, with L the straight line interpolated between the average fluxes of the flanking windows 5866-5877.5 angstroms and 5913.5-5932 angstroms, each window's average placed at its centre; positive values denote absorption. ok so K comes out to 0.7 angstroms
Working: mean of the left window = 6.97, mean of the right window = 6.83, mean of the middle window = 6.59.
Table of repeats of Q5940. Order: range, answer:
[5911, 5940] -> 6.85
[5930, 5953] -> 6.76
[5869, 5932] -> 6.7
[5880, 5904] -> 6.37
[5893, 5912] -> 6.57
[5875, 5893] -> 6.6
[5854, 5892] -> 6.94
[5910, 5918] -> 6.99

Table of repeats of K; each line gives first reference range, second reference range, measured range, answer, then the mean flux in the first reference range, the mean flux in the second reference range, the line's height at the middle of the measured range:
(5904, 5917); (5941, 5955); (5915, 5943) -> 0.4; 6.98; 6.79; 6.89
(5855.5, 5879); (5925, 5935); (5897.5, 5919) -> 0.7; 7.17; 6.87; 6.98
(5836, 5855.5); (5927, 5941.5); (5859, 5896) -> 0.8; 7.06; 6.81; 6.97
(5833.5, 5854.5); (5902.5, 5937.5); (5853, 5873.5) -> -0.6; 7.05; 6.86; 7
